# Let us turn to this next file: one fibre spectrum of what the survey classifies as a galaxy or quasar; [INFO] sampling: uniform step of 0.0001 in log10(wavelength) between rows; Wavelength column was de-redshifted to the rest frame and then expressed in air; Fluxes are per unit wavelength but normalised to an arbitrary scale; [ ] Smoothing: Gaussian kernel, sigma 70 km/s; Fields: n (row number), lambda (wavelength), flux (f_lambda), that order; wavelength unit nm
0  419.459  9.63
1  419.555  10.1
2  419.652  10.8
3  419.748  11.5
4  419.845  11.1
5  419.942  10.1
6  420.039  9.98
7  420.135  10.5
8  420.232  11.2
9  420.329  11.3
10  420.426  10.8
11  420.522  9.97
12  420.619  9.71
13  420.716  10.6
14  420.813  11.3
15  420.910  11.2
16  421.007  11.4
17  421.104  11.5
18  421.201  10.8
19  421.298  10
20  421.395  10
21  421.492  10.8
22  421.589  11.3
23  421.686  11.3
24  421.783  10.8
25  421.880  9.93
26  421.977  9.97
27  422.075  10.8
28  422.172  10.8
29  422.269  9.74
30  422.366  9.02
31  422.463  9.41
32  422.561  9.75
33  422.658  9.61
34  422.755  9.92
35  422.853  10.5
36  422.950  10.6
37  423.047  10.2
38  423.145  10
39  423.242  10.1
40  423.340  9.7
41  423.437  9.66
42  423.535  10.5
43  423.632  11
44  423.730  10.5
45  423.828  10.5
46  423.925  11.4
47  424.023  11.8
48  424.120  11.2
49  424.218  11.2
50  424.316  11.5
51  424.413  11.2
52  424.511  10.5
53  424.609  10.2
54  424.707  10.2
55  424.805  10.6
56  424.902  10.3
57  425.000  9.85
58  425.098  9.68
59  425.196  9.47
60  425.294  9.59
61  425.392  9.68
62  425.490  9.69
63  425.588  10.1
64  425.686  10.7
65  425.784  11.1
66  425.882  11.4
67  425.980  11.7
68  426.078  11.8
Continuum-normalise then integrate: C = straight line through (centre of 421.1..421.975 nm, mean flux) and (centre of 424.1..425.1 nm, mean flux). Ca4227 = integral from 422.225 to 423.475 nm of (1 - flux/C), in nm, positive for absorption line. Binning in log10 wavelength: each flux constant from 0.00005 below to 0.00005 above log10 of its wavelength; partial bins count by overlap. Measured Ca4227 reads 0.09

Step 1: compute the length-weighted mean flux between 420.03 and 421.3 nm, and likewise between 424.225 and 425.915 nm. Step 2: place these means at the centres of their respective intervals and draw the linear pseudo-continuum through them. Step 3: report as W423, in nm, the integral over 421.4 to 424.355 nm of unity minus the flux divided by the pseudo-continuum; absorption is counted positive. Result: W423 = 0.03 nm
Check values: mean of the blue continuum 10.8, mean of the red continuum 10.3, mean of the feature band 10.4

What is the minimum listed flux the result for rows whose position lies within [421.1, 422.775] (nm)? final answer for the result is 9.02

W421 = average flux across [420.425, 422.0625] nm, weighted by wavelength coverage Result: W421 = 10.7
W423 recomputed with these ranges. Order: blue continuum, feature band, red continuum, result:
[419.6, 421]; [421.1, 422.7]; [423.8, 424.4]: 0.10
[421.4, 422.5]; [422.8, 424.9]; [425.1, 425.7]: -0.12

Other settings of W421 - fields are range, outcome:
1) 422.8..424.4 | 10.7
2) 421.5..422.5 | 10.3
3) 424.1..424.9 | 10.8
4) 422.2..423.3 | 9.91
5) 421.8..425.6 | 10.3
